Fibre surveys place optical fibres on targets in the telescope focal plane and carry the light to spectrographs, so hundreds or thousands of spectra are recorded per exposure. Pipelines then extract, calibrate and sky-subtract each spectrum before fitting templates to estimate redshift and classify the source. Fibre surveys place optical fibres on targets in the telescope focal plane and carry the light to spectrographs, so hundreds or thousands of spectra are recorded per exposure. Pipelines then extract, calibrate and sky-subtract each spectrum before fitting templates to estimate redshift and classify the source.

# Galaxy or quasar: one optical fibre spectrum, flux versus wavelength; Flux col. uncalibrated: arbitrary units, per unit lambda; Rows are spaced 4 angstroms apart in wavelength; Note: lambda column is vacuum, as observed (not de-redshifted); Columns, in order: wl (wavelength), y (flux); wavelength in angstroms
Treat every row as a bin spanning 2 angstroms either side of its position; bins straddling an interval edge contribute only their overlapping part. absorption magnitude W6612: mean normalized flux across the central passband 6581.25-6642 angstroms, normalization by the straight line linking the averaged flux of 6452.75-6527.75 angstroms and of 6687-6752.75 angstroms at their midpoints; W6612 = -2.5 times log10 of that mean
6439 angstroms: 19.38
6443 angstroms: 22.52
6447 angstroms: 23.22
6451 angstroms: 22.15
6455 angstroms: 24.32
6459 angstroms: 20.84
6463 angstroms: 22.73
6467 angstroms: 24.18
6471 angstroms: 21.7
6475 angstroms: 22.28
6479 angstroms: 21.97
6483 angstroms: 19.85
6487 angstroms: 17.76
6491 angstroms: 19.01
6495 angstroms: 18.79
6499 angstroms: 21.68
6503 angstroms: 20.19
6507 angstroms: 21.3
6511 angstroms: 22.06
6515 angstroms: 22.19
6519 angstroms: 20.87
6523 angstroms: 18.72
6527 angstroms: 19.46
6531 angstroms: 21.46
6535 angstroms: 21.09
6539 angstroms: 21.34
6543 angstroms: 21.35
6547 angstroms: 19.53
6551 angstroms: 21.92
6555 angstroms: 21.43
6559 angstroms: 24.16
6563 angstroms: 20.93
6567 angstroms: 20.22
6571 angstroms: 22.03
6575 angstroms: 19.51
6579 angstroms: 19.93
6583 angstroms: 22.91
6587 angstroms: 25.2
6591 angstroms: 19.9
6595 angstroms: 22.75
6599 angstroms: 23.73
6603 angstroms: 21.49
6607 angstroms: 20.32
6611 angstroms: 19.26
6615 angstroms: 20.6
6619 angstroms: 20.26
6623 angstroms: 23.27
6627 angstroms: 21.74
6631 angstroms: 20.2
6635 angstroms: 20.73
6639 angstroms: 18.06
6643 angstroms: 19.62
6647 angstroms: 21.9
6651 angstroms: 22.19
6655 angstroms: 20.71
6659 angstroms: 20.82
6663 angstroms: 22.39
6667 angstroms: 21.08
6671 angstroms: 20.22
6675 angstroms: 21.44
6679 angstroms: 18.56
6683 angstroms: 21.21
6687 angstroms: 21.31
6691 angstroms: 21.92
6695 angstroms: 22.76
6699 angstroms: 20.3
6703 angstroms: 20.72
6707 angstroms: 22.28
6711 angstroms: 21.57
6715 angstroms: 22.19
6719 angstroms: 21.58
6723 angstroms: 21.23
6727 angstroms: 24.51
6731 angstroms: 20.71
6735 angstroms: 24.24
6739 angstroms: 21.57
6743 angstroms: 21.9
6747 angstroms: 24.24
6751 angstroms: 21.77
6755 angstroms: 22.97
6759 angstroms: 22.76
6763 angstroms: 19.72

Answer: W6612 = 0.01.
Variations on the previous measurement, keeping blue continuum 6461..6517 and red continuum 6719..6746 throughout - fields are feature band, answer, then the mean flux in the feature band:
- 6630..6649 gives 0.093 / 20.1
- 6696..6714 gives 0.044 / 21.4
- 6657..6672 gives 0.042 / 21.2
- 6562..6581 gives 0.054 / 20.5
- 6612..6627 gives 0.026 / 21.3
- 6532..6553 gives 0.017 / 21.1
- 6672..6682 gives 0.100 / 20.1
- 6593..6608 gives -0.025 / 22.2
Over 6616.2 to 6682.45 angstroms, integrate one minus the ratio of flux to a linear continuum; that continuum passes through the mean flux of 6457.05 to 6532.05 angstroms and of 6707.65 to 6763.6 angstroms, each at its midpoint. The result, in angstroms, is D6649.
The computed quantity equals 2.9 angstroms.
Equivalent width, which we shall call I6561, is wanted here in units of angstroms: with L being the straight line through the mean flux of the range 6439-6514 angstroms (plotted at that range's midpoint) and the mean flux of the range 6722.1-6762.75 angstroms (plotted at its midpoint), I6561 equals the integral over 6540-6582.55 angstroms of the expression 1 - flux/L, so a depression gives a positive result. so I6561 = 1.2 angstroms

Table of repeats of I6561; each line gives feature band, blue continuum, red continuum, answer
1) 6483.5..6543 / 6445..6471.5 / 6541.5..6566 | 4.32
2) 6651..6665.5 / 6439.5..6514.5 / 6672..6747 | 0.16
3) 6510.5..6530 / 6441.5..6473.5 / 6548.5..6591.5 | 1.36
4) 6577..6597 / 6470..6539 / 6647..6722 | -1.15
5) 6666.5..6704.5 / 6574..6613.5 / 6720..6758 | 2.10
